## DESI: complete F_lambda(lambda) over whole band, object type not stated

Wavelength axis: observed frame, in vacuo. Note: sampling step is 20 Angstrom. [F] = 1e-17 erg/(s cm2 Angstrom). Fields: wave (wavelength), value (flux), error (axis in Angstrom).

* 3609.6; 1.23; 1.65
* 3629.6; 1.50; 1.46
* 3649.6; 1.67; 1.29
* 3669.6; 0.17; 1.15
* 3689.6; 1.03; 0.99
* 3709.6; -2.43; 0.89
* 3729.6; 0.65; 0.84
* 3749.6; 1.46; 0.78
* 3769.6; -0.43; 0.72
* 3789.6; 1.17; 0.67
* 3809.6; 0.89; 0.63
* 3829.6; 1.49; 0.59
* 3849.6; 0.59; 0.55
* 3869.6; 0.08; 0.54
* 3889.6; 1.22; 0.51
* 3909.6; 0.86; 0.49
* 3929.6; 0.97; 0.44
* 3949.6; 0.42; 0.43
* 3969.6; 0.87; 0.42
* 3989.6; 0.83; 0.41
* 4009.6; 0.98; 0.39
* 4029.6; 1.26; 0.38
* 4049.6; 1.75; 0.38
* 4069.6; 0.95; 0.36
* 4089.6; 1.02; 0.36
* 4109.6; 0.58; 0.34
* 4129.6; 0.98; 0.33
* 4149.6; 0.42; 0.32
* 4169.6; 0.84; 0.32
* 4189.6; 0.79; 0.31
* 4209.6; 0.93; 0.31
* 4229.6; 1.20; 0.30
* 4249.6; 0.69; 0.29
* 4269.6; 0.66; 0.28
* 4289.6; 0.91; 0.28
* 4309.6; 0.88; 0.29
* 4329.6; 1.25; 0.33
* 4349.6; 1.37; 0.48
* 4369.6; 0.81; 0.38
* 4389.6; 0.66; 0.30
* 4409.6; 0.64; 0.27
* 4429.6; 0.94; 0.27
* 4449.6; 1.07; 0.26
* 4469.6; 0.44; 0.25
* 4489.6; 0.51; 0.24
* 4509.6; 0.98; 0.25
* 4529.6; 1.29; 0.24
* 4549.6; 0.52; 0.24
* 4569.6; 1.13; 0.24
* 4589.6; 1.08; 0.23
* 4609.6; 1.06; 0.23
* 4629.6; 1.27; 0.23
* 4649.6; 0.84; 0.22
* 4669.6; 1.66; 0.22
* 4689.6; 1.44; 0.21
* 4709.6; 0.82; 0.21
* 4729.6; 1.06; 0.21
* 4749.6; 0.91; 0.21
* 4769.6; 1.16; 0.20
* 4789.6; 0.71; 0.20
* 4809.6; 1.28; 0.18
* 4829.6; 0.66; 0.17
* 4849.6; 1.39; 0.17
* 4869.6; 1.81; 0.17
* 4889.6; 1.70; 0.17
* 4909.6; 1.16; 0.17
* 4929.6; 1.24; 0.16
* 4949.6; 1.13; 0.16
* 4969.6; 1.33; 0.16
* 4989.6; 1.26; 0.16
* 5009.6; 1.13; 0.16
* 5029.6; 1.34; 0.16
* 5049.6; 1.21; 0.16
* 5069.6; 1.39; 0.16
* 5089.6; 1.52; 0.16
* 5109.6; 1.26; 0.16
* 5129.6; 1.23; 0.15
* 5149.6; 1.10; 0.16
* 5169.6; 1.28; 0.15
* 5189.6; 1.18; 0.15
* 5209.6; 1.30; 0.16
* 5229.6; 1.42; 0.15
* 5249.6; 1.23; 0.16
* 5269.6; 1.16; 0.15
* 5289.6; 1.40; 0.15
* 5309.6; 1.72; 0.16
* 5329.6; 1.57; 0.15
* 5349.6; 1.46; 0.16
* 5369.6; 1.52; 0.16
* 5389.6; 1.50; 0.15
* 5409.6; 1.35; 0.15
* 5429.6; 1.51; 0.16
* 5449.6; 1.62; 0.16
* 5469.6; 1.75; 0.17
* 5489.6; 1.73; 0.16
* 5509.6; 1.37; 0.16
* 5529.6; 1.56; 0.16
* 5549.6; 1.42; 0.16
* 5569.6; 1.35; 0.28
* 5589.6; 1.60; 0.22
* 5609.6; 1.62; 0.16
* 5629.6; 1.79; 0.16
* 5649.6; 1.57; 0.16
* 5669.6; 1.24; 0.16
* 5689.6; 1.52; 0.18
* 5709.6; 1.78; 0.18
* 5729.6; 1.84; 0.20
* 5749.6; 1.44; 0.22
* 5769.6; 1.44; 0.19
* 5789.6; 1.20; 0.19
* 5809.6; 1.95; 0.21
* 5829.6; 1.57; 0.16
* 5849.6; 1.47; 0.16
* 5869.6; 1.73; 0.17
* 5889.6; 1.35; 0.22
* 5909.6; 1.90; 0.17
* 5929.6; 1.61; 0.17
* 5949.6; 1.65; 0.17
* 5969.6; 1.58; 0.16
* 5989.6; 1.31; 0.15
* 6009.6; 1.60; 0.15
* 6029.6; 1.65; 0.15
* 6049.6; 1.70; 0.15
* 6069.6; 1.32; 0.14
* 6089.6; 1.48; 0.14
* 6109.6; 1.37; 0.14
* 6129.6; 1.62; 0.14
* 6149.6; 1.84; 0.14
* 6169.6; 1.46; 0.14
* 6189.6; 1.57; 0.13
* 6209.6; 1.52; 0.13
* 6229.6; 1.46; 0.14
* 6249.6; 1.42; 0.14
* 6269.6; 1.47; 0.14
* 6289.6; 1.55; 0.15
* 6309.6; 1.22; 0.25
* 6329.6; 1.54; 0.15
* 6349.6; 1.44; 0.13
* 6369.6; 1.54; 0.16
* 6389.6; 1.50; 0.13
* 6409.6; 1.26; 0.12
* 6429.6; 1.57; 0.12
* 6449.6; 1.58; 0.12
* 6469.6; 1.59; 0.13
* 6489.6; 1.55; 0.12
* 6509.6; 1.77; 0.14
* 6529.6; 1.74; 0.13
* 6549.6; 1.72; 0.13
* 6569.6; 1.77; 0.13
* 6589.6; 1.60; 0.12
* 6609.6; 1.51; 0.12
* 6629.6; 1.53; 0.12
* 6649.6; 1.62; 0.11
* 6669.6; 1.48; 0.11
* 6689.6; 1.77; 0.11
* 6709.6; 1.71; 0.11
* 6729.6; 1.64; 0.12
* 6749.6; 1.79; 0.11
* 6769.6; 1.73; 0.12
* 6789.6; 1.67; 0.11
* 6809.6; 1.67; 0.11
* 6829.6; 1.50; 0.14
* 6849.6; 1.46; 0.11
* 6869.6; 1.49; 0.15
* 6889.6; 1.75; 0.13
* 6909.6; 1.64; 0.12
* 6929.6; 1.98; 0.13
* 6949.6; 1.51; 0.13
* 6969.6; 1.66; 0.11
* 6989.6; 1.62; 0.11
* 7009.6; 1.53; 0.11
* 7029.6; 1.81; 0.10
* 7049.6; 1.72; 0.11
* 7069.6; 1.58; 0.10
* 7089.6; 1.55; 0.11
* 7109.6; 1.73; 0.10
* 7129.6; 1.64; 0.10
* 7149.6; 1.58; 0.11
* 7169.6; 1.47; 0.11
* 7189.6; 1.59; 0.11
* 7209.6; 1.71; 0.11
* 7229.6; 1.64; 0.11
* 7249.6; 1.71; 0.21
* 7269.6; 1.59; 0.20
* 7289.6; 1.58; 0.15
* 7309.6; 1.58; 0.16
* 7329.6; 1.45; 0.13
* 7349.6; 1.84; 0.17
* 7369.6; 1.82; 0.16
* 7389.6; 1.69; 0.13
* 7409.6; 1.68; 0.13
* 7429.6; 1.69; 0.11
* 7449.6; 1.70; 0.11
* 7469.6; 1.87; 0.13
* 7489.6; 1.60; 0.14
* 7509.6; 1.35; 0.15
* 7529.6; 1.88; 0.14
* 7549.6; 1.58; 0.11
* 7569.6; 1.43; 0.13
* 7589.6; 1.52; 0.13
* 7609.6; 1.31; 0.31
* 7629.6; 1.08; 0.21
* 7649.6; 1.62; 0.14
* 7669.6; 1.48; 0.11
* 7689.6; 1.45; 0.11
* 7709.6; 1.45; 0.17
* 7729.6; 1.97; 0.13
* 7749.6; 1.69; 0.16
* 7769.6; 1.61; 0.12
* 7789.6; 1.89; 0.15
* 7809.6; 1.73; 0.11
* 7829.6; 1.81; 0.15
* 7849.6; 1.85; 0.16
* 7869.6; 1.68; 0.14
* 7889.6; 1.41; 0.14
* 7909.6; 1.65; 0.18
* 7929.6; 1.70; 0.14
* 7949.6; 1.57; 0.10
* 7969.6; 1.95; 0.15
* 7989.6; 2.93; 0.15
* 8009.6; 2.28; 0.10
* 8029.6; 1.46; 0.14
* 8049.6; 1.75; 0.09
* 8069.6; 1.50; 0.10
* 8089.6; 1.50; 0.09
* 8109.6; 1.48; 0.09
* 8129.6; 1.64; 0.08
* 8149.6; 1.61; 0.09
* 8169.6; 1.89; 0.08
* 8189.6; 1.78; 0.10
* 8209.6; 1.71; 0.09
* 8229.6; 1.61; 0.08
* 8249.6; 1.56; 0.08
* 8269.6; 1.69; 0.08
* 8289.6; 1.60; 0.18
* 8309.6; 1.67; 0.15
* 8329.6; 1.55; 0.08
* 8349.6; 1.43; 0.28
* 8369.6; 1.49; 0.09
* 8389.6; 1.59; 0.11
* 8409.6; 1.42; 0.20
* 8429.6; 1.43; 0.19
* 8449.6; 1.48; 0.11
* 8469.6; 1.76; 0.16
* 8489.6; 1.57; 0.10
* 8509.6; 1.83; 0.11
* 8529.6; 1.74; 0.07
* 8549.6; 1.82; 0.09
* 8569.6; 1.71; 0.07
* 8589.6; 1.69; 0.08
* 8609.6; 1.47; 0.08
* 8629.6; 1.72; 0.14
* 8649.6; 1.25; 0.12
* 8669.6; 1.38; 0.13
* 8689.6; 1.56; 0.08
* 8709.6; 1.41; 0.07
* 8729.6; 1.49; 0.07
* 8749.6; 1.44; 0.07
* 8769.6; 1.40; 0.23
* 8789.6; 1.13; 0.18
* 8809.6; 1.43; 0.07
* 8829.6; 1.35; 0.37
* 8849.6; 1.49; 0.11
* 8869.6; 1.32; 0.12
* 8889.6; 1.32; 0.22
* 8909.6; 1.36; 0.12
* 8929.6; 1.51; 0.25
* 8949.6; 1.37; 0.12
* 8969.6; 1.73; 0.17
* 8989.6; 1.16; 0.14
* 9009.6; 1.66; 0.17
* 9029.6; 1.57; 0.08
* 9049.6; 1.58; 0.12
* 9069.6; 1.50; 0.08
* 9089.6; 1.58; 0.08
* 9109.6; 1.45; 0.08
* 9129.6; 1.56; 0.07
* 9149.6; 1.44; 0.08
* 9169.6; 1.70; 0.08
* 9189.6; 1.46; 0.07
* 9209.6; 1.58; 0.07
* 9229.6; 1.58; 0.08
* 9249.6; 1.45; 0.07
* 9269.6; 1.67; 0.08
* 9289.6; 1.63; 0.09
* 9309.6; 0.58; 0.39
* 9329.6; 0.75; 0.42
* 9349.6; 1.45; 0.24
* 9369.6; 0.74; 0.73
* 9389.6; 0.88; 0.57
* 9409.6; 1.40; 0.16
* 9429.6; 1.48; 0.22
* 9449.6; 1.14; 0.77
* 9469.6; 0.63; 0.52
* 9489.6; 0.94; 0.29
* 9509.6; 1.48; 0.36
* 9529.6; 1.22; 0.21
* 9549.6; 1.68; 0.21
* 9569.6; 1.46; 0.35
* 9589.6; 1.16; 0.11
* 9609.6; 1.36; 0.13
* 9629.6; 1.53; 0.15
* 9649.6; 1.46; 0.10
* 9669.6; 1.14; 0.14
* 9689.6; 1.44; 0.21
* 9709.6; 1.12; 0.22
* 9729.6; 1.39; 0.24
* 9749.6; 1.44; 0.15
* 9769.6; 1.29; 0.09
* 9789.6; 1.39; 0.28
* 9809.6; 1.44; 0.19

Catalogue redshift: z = 0.217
